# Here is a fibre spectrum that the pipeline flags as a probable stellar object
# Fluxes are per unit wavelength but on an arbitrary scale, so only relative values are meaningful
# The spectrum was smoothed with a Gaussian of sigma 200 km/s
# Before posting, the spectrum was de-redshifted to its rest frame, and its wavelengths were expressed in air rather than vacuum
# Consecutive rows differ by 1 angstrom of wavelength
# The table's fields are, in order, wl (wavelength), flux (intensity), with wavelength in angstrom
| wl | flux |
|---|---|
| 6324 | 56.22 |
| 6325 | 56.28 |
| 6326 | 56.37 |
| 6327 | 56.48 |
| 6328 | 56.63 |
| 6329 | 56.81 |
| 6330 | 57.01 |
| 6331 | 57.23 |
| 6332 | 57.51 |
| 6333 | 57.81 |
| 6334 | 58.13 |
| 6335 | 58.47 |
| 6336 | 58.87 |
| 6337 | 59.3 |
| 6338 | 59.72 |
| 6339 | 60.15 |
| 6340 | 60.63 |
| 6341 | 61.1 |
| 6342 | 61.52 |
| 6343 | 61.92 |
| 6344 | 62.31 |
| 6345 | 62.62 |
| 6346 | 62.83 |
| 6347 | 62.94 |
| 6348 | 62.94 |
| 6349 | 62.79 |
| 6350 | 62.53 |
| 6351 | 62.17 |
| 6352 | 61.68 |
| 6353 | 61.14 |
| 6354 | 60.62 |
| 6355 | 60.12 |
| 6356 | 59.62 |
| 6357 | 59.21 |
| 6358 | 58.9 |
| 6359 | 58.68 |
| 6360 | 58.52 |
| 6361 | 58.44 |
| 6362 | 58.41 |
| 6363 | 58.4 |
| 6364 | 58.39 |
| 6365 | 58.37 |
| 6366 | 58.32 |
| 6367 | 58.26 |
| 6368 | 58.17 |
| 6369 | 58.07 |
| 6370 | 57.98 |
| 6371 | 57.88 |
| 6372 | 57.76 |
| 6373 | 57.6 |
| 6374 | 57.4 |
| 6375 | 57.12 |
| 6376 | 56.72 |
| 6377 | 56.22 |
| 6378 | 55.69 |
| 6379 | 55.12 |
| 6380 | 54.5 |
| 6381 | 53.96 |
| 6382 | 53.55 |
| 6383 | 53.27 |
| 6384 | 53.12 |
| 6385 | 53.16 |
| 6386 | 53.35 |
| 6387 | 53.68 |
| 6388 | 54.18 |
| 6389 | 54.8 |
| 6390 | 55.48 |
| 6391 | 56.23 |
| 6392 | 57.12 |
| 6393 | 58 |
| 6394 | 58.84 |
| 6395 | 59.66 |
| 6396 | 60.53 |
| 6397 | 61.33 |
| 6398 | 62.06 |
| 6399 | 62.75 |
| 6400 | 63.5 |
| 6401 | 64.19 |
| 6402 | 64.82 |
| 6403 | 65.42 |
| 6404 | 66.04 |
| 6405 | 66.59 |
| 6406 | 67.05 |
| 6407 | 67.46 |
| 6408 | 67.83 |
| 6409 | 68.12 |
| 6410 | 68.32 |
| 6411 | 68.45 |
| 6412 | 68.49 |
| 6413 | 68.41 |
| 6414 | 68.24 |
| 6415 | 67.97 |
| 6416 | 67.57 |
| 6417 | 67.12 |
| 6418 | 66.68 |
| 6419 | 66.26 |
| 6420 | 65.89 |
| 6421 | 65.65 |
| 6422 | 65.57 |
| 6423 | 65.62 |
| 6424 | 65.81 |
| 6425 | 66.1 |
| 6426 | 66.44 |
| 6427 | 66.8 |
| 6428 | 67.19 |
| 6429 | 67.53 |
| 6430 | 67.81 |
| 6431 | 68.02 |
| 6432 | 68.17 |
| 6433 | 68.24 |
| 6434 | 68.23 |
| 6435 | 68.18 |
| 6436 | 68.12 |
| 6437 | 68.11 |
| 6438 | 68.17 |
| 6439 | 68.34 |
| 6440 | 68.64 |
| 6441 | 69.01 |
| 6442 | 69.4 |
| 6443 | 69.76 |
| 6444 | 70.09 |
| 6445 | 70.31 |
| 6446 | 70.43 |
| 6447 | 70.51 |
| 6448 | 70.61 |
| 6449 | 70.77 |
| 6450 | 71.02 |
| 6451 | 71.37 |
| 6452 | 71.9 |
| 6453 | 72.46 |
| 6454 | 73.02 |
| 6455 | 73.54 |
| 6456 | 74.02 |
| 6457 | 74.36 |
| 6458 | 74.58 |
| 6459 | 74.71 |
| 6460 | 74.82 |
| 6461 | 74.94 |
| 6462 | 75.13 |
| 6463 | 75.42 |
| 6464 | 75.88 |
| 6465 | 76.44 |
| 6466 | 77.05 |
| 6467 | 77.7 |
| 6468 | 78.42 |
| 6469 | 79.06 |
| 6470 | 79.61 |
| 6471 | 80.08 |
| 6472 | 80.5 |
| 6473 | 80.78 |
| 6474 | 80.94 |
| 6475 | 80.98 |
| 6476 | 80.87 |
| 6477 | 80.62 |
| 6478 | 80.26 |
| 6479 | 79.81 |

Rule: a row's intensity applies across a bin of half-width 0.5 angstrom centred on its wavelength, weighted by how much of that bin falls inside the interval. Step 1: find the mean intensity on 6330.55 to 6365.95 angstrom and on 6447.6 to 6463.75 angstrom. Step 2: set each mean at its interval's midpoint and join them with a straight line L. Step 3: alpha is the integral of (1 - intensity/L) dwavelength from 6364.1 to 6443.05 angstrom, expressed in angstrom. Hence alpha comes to 5.21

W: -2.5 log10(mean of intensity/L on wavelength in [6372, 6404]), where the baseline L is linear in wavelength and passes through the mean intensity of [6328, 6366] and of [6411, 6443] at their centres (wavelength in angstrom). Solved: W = 0.11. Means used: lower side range 59.9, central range 57.7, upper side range 67.5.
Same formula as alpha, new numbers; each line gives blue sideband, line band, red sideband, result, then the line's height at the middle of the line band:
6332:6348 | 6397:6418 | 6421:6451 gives -0.1 angstrom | 66.1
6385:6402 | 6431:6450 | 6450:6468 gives 0.2 angstrom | 70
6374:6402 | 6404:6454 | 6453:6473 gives -0.6 angstrom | 67.6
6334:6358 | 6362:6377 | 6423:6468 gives 1.3 angstrom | 63.3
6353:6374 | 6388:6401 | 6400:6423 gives 1.0 angstrom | 63.9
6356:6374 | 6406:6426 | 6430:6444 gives -0.5 angstrom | 65.5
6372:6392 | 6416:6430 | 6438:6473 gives -0.2 angstrom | 65.5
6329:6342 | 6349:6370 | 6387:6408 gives 0.1 angstrom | 59.8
